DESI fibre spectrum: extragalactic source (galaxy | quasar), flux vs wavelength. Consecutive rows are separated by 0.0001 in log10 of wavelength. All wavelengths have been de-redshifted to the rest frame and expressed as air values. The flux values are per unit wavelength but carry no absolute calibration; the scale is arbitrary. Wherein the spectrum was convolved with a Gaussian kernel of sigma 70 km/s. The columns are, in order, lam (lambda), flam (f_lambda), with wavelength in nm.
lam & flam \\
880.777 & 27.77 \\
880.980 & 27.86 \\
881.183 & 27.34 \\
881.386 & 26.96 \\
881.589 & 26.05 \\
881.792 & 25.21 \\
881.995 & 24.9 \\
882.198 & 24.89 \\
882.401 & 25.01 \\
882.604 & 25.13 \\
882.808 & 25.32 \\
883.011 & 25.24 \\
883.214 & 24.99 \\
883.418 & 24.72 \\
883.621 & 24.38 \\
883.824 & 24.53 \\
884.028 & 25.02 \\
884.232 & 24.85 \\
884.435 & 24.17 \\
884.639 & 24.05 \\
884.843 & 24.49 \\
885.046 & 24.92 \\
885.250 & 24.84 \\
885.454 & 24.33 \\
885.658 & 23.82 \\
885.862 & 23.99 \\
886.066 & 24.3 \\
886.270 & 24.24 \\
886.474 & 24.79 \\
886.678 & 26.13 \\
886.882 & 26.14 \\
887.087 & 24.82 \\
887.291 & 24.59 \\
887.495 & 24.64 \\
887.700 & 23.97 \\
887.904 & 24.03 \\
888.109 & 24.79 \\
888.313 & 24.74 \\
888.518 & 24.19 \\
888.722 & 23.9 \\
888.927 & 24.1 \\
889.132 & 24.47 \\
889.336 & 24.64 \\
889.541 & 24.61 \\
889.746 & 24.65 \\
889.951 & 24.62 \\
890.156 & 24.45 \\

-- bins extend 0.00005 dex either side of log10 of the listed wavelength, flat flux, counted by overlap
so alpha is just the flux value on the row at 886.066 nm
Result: 24.3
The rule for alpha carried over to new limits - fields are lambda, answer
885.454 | 24.33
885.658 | 23.82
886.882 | 26.14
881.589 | 26.05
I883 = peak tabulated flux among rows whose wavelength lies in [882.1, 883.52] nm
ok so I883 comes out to 25.32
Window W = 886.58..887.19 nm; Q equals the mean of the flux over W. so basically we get 25.7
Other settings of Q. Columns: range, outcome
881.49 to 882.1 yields 25.4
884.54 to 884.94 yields 24.3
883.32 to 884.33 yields 24.7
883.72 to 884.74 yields 24.5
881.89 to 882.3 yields 24.9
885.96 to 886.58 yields 24.5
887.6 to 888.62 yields 24.4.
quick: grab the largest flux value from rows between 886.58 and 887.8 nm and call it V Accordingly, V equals 26.14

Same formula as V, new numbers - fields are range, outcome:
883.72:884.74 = 25.02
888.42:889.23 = 24.47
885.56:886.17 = 24.3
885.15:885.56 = 24.84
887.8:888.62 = 24.79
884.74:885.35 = 24.92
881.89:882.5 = 25.01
